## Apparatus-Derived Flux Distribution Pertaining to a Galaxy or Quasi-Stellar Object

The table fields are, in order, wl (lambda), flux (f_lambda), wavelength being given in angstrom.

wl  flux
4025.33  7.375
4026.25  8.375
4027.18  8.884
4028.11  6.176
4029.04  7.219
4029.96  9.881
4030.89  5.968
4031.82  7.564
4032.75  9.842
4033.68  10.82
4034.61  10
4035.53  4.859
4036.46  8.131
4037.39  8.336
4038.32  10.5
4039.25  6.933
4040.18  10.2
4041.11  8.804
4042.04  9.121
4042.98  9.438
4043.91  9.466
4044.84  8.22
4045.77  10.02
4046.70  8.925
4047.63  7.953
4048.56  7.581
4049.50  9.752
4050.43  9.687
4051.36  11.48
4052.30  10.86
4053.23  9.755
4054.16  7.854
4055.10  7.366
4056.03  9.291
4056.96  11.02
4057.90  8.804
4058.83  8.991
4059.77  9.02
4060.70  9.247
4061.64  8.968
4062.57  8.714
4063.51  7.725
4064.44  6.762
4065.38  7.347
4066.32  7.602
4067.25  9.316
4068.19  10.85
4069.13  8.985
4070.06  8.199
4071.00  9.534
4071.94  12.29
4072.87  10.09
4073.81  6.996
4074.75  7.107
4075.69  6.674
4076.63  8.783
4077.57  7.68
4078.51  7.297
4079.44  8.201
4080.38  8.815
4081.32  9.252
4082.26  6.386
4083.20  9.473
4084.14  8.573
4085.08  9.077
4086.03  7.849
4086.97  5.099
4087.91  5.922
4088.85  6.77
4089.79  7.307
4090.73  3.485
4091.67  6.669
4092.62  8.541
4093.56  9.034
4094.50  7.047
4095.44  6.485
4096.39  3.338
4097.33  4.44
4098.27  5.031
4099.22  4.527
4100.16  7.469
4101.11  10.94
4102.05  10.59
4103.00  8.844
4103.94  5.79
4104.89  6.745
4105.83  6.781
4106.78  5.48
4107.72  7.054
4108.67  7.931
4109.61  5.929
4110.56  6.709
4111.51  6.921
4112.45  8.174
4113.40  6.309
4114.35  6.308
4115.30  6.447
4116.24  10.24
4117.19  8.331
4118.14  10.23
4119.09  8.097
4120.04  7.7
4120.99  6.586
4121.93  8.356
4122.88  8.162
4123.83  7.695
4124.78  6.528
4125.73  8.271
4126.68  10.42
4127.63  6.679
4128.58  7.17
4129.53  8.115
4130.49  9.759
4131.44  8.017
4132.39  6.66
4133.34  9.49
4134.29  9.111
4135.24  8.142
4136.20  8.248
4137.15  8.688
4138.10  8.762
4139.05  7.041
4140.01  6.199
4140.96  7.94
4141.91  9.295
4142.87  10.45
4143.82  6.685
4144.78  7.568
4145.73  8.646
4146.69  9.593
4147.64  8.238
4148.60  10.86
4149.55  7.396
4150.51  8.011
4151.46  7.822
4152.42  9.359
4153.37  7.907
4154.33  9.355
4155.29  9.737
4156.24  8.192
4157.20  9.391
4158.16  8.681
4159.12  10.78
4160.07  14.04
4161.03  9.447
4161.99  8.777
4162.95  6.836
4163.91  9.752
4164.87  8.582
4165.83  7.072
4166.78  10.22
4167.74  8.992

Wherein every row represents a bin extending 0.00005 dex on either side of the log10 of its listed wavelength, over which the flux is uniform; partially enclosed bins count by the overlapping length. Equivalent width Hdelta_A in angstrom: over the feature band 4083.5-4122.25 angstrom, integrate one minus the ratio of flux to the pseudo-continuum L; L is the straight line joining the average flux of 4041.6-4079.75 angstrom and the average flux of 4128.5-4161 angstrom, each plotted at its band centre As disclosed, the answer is 7.2 angstrom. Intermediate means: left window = 8.85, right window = 8.72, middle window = 7.16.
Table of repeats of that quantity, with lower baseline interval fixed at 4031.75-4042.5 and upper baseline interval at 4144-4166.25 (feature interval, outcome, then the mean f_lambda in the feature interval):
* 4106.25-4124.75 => 2.9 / 7.48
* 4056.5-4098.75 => 4.6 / 7.88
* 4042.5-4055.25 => -0.6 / 9.21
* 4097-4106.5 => 1.9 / 7.12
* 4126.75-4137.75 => 0.8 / 8.28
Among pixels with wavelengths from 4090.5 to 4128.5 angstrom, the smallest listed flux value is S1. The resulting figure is 3.338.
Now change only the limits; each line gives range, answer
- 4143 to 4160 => 6.685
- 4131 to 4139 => 6.66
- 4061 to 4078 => 6.674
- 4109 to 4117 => 5.929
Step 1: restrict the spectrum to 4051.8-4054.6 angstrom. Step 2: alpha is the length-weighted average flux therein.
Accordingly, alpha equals 9.52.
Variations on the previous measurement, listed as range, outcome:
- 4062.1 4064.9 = 7.76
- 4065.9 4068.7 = 9.28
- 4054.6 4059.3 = 9.08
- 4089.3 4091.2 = 5.43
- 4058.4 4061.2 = 9.07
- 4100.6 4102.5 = 10.7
